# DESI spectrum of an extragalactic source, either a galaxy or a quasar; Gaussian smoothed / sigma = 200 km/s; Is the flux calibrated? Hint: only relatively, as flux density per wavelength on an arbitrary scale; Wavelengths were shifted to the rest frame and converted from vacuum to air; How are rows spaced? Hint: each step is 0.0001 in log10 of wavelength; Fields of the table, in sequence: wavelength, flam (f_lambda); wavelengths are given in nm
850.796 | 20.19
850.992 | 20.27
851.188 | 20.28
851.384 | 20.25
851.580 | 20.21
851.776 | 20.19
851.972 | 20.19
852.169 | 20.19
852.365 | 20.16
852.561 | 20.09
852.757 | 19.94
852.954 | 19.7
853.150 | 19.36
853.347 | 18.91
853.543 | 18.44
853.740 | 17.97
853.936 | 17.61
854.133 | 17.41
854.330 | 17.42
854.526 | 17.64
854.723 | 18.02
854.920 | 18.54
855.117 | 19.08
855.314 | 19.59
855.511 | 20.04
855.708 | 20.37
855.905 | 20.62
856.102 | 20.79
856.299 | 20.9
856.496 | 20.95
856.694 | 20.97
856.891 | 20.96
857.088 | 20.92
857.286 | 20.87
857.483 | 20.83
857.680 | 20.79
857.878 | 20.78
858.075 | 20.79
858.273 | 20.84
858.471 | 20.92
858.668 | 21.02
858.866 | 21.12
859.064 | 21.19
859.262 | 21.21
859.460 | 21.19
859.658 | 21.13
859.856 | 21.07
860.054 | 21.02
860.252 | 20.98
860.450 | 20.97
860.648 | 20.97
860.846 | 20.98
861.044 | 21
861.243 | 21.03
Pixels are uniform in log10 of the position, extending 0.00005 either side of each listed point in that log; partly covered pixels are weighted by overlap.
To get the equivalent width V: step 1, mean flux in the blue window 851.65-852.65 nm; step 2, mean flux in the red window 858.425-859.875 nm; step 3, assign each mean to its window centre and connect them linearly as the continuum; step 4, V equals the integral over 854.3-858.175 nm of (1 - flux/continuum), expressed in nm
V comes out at 0.12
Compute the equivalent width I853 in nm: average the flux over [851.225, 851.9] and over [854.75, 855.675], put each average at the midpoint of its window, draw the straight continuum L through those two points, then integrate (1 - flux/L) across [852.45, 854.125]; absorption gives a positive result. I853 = 0.07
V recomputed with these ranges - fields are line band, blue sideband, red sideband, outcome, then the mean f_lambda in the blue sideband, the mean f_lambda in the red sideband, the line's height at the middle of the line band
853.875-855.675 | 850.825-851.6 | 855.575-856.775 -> 0.187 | 20.3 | 20.7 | 20.6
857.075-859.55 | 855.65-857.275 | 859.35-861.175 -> -0.004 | 20.8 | 21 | 20.9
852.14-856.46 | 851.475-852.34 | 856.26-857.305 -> 0.278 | 20.2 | 20.9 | 20.5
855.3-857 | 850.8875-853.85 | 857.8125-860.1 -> -0.013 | 19.7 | 21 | 20.5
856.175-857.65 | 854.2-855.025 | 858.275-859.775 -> -0.102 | 17.9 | 21.1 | 19.6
